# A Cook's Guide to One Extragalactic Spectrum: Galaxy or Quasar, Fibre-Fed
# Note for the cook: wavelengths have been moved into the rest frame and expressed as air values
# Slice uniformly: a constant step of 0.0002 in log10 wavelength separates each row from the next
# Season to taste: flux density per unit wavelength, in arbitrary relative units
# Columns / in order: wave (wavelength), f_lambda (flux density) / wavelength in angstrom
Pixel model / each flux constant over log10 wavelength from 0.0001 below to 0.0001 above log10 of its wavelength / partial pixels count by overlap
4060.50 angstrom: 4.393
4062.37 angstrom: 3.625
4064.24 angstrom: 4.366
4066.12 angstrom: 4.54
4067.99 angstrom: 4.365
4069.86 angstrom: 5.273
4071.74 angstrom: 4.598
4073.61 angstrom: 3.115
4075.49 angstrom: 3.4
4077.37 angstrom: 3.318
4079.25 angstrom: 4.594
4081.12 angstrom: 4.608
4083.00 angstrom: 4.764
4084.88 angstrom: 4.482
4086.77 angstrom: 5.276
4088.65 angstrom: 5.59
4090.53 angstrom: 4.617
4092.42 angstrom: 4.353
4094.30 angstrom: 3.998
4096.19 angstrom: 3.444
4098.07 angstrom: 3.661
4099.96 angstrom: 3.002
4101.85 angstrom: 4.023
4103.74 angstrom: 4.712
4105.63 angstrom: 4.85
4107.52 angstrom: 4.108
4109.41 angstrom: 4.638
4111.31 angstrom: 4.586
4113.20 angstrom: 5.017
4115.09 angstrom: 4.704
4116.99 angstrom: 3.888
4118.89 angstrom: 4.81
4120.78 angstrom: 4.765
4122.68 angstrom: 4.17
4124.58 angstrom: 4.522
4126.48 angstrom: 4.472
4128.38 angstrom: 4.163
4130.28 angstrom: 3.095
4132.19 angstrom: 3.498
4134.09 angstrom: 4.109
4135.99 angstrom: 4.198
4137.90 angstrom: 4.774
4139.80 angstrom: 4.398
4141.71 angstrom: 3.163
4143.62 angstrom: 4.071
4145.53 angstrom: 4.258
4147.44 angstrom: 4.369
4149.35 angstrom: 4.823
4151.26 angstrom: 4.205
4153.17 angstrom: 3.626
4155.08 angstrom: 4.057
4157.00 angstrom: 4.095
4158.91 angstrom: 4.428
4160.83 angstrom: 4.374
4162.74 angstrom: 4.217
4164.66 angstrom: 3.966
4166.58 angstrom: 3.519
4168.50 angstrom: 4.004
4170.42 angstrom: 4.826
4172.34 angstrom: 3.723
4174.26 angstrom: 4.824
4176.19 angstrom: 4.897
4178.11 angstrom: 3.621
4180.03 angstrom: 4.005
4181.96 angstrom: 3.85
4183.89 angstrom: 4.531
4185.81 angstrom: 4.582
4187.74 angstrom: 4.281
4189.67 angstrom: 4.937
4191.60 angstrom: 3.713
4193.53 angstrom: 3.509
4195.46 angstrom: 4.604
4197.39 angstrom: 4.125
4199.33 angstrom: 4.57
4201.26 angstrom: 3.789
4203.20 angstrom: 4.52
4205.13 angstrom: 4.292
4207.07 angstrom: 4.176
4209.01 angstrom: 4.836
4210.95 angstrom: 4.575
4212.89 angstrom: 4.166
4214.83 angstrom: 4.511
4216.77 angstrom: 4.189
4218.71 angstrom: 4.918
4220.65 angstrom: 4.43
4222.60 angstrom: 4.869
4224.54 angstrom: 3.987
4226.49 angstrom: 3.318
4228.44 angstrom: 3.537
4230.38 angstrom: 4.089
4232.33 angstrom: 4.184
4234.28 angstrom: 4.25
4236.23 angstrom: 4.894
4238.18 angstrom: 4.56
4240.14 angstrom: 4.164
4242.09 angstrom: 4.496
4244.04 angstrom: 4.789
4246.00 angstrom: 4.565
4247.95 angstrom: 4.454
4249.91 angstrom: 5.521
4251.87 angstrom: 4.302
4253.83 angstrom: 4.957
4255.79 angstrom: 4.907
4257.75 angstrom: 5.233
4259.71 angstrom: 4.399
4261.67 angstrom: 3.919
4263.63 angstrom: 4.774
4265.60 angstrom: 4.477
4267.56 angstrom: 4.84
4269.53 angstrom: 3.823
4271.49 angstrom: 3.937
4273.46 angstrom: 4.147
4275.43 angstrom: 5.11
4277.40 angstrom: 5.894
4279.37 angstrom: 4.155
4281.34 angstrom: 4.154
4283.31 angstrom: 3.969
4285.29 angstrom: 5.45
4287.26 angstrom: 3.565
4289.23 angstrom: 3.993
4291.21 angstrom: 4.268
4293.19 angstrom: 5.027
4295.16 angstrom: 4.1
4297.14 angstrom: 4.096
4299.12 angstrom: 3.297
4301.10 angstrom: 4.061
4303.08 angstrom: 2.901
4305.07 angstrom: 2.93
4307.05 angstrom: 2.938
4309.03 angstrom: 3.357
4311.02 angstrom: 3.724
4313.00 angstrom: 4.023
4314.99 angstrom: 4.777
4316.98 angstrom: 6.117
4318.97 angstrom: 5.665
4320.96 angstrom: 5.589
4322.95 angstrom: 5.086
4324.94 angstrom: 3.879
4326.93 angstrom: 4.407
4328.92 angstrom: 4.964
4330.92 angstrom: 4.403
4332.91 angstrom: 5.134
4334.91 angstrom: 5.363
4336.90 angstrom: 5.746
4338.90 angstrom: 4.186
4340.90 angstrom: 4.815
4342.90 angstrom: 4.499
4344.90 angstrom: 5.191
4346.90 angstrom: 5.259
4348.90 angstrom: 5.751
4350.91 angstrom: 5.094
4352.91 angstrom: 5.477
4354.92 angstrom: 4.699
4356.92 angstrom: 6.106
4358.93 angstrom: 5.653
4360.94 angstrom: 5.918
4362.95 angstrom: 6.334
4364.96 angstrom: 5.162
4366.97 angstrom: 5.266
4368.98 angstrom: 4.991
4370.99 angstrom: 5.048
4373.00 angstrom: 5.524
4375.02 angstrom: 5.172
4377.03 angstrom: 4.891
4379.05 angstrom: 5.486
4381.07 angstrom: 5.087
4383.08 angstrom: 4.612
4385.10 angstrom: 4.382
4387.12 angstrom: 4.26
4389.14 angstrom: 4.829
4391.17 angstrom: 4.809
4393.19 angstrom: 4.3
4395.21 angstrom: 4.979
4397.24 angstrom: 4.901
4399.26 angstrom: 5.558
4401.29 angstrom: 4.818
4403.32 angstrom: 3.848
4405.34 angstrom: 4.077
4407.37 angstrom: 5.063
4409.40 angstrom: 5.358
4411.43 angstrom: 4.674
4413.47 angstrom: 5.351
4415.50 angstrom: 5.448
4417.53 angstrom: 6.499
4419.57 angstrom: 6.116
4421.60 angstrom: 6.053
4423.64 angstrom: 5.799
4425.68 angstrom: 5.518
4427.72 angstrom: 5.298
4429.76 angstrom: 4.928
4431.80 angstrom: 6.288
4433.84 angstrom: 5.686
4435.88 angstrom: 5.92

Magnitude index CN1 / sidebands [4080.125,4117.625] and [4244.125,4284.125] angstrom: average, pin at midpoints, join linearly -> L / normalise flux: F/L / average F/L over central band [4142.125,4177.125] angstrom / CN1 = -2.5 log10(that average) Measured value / 0.07 mag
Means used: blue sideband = 4.42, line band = 4.22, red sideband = 4.58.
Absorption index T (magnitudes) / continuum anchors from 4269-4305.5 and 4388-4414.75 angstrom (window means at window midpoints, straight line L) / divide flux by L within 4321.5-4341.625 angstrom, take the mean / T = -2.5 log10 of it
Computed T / -0.09 mag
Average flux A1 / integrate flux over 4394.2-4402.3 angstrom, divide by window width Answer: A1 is 5.06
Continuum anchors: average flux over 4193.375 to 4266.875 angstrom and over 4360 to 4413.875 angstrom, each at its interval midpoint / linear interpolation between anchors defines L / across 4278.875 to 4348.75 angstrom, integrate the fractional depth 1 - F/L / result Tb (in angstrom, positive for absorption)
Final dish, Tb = 4.1 angstrom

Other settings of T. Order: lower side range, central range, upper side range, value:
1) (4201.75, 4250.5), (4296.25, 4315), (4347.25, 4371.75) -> 0.38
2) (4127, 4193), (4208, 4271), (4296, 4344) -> -0.04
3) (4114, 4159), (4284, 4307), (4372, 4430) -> 0.20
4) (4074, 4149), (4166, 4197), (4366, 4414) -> 0.05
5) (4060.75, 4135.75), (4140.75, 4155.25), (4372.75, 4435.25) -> 0.09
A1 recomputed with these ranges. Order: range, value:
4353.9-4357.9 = 5.4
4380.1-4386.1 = 4.7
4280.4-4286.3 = 4.52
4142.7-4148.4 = 4.23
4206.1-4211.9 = 4.53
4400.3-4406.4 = 4.25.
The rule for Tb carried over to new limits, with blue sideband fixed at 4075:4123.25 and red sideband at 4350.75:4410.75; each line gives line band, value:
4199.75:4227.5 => 1.9 angstrom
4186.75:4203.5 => 1.4 angstrom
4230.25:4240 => 0.6 angstrom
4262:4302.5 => 4.0 angstrom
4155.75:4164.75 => 0.6 angstrom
